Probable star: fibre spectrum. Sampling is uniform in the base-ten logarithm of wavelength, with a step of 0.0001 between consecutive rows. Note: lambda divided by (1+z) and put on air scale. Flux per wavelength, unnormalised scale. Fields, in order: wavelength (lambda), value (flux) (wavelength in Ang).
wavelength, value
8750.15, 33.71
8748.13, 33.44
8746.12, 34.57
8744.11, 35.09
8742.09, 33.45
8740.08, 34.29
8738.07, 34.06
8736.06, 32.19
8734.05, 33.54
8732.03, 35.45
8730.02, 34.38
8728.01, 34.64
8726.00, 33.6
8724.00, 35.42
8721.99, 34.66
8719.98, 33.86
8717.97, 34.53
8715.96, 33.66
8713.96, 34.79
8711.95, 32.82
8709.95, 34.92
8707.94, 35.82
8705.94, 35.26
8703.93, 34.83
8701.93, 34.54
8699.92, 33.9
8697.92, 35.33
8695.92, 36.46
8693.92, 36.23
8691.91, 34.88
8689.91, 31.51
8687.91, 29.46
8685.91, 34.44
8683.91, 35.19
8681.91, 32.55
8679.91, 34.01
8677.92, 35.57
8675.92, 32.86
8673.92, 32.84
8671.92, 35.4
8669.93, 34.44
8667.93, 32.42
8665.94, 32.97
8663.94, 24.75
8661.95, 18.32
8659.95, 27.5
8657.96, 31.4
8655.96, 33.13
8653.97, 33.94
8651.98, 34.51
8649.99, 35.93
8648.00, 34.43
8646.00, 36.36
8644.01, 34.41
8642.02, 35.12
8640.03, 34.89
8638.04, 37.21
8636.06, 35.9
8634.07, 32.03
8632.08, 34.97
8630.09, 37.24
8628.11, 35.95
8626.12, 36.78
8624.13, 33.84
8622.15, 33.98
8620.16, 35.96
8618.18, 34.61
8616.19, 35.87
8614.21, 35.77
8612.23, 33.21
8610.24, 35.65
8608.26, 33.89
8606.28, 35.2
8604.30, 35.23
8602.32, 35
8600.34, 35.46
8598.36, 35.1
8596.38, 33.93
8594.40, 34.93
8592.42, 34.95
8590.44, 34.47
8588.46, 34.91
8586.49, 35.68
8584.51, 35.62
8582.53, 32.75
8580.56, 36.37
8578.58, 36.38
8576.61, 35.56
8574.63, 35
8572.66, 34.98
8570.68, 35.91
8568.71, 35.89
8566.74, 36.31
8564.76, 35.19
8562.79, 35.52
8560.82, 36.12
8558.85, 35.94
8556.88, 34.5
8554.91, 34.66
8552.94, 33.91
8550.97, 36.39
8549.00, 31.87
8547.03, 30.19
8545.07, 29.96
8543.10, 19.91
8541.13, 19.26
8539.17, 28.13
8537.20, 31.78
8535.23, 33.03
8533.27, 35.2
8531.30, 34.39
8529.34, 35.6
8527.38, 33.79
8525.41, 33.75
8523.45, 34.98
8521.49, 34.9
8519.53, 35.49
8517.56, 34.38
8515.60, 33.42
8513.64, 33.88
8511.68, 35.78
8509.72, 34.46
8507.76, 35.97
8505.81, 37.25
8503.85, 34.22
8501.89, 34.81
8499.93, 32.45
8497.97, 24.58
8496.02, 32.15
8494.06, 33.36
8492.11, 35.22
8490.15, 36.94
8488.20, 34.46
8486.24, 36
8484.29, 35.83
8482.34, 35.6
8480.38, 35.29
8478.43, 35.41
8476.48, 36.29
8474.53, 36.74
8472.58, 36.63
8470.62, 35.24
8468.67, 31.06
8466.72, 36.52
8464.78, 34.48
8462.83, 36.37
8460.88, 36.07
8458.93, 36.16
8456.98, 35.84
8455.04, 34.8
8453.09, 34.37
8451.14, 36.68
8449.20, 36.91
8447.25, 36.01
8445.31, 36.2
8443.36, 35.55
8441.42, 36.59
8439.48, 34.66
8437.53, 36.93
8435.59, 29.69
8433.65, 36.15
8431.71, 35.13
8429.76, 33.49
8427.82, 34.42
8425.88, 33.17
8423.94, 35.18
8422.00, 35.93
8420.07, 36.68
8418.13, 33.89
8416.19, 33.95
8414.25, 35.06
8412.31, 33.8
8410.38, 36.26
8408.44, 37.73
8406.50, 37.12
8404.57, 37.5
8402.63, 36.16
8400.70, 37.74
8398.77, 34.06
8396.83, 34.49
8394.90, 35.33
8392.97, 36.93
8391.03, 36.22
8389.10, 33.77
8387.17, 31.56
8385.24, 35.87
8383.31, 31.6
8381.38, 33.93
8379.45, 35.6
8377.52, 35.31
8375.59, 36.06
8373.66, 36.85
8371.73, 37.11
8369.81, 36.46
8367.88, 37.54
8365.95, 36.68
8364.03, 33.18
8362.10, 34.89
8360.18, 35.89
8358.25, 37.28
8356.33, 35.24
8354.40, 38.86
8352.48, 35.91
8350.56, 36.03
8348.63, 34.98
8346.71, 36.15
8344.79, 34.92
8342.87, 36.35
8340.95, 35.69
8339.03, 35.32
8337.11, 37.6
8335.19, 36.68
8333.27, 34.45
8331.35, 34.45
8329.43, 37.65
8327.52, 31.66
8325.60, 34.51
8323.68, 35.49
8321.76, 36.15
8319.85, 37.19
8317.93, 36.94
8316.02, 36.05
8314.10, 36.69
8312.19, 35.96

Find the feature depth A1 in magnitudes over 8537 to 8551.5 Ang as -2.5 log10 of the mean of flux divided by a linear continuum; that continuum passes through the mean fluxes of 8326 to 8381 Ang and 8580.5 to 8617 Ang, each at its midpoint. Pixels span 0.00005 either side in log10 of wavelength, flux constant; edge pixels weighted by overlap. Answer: 0.246 mag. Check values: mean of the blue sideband 35.9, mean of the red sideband 34.9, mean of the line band 28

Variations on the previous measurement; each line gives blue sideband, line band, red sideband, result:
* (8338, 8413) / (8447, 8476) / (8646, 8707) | -0.02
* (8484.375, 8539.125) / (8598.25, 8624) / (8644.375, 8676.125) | -0.07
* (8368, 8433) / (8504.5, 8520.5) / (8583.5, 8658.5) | 0.00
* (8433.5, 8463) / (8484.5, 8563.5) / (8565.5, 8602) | 0.07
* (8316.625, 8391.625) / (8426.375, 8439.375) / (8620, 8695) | 0.02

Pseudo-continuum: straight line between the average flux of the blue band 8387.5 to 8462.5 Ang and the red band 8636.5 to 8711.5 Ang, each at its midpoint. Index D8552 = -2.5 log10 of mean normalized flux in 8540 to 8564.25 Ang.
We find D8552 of 0.09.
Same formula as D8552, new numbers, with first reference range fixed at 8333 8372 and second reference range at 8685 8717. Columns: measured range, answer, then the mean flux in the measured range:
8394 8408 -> -0.01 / 36.1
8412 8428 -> 0.03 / 34.7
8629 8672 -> 0.05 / 33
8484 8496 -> 0.01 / 35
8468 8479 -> 0.00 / 35.3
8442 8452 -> -0.02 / 36.3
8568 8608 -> -0.01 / 35.1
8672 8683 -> 0.02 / 33.7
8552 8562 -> 0.00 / 35.1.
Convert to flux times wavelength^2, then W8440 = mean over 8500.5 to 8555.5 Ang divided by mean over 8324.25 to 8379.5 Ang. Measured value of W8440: 1.0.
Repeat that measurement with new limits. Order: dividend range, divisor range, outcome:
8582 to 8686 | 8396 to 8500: 1.01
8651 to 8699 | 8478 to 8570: 1.00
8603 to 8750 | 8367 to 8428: 1.02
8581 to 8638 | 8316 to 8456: 1.04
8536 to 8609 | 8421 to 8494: 0.98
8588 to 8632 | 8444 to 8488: 1.02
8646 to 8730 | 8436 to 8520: 1.00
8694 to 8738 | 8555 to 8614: 1.01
